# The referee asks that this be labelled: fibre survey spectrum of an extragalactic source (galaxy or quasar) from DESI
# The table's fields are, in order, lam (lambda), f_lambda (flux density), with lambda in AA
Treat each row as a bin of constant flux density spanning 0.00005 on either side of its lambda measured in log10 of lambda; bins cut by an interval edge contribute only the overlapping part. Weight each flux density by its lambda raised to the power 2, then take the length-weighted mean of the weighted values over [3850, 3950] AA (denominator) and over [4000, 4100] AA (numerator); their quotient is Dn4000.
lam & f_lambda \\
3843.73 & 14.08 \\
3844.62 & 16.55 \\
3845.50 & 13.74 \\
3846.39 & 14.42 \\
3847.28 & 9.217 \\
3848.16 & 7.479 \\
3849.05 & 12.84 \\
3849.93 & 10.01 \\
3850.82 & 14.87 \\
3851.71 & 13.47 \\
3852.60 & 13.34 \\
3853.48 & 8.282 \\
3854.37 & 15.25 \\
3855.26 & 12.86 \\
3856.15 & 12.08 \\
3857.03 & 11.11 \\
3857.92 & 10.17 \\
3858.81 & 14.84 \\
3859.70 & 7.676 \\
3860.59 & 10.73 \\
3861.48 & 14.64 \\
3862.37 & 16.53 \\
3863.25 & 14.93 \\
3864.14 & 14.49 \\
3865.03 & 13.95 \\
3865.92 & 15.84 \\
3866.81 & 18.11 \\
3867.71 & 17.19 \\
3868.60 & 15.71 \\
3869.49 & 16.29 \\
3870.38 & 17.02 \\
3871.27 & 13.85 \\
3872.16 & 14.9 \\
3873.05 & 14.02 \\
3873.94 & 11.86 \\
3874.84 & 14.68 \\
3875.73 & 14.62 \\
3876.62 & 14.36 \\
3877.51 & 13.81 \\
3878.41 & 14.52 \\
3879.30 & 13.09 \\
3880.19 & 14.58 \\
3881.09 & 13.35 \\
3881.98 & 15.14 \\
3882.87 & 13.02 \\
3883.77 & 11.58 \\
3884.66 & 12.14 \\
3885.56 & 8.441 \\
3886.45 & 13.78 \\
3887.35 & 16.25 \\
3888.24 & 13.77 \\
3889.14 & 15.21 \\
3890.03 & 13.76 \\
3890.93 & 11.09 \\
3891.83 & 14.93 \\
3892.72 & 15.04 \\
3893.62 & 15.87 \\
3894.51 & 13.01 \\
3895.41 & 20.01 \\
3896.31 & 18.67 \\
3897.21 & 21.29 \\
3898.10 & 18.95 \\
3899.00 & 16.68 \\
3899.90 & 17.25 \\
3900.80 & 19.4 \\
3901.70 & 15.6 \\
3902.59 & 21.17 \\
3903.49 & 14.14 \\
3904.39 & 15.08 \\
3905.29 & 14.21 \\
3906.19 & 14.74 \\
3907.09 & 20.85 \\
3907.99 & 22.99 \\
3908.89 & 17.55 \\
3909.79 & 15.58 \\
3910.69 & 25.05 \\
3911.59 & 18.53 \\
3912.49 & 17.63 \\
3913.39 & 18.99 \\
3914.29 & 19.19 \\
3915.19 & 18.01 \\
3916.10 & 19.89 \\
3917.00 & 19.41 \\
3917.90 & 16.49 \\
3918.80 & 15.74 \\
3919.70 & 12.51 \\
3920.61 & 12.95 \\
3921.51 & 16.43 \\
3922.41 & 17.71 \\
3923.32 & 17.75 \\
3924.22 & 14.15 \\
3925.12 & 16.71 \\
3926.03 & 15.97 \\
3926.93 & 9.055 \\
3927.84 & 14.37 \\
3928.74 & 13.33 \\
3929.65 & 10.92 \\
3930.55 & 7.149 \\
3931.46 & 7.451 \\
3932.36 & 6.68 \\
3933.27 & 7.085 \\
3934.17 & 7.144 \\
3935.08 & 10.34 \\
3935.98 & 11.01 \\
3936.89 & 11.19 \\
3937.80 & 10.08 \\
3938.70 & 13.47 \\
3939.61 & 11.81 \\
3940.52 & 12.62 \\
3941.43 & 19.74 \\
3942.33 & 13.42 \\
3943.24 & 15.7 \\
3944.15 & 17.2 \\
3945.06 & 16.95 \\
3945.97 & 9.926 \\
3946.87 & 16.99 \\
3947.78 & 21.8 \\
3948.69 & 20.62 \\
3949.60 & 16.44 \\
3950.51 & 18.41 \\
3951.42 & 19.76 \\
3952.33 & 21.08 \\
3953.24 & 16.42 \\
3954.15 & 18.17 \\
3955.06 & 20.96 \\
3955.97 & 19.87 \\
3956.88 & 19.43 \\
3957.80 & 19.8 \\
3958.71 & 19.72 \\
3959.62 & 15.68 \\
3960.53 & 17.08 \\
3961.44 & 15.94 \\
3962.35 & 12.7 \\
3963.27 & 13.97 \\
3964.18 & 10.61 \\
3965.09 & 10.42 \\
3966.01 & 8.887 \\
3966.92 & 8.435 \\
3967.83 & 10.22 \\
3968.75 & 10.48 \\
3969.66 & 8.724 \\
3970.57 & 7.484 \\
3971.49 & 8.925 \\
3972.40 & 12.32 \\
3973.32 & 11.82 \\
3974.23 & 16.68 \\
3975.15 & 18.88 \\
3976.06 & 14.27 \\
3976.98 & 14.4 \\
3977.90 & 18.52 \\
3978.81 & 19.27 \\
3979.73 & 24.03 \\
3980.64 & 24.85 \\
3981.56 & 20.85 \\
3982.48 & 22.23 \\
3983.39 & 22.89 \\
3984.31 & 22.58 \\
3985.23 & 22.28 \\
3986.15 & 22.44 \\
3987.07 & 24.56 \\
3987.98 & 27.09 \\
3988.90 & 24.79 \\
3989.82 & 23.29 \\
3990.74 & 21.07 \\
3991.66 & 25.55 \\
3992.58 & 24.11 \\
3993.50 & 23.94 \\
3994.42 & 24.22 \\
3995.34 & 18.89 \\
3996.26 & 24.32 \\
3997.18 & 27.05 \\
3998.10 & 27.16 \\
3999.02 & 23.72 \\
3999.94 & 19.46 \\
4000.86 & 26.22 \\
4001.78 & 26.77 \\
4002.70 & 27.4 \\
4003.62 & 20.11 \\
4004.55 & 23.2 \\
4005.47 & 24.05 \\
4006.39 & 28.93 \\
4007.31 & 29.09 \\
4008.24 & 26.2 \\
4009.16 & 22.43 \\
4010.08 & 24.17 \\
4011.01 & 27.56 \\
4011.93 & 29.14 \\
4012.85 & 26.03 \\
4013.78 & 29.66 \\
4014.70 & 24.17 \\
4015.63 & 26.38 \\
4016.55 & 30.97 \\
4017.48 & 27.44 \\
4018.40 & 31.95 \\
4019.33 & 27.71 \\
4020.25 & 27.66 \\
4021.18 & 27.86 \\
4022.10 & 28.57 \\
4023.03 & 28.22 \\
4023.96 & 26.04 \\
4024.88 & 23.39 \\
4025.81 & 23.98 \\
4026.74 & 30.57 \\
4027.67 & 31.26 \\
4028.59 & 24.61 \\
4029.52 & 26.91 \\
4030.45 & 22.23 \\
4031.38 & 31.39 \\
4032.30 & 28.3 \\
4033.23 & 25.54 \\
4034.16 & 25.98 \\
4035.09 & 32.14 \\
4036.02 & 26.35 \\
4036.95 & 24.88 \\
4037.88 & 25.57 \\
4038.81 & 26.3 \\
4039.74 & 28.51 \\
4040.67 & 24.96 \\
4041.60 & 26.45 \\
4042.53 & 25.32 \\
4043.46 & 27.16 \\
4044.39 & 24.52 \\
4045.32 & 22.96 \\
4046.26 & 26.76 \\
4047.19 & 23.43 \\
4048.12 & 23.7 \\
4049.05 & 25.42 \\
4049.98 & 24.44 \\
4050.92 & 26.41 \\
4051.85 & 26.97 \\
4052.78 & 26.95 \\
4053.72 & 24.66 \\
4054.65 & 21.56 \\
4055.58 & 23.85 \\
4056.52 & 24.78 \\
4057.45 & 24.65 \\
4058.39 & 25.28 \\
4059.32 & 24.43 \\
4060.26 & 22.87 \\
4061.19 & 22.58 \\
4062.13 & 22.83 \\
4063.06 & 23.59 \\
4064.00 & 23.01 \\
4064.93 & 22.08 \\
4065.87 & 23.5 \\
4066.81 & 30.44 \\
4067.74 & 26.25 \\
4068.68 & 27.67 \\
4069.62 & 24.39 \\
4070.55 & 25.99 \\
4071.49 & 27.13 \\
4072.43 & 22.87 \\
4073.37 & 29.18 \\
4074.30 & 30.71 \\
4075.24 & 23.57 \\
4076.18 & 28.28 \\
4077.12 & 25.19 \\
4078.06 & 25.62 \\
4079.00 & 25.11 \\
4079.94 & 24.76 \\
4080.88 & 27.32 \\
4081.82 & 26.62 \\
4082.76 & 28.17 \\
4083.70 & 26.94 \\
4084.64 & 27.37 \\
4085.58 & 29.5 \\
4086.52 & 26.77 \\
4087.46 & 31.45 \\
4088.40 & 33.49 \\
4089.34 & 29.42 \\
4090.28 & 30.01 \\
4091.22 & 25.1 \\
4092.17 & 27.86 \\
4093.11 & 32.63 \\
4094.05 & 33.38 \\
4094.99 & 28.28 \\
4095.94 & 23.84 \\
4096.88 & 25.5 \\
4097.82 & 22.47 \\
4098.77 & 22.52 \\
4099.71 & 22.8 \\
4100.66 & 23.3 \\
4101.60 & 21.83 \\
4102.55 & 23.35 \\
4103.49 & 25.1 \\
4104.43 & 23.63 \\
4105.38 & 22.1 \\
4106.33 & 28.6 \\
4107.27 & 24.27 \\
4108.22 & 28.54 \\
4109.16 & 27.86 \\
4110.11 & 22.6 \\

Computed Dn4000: 1.92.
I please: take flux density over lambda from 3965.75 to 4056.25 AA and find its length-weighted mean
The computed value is 23.7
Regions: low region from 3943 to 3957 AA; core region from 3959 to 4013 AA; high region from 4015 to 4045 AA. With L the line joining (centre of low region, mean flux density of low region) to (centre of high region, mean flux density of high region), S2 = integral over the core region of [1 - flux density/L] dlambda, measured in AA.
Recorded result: 5.7 AA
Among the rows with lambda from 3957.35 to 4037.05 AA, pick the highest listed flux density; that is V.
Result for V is 32.14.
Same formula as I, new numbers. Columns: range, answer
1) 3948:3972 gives 15.1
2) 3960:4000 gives 18.4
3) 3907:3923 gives 18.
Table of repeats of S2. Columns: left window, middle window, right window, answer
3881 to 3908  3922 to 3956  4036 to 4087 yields 7.3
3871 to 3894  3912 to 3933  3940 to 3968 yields 0.5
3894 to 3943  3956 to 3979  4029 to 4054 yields 6.7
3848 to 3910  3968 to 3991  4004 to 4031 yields 5.1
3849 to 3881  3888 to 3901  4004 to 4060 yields -0.2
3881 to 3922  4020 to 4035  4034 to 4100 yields -2.1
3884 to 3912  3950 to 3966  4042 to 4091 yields 2.4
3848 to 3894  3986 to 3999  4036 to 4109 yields -2.0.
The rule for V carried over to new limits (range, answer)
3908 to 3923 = 25.05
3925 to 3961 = 21.8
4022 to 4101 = 33.49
